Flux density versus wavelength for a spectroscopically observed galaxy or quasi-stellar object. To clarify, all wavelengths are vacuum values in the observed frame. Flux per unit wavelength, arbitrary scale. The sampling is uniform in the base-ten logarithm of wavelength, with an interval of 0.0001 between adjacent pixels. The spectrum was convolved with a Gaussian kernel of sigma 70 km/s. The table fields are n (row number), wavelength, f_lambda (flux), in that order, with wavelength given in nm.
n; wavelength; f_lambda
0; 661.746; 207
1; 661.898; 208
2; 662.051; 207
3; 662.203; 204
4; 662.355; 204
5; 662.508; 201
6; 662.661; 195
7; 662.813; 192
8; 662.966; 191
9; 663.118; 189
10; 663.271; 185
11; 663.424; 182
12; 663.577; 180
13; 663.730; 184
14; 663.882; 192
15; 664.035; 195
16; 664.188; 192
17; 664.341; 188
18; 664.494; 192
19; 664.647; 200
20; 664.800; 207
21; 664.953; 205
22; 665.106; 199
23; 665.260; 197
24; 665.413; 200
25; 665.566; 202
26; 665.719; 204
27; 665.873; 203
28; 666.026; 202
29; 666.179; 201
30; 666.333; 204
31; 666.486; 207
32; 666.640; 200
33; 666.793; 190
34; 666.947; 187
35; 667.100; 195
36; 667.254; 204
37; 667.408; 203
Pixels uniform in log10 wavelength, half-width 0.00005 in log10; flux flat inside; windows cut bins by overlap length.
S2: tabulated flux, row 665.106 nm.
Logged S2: 199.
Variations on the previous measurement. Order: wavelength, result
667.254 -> 204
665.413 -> 200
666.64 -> 200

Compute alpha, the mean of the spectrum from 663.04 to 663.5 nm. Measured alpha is 185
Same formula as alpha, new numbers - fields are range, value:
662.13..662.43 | 204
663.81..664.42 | 192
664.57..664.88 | 204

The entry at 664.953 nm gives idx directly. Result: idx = 205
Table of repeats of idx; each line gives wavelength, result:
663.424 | 182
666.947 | 187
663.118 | 189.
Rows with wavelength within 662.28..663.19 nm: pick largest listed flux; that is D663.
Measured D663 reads 204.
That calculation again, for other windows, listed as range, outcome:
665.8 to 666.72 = 207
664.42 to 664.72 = 200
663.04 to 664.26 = 195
